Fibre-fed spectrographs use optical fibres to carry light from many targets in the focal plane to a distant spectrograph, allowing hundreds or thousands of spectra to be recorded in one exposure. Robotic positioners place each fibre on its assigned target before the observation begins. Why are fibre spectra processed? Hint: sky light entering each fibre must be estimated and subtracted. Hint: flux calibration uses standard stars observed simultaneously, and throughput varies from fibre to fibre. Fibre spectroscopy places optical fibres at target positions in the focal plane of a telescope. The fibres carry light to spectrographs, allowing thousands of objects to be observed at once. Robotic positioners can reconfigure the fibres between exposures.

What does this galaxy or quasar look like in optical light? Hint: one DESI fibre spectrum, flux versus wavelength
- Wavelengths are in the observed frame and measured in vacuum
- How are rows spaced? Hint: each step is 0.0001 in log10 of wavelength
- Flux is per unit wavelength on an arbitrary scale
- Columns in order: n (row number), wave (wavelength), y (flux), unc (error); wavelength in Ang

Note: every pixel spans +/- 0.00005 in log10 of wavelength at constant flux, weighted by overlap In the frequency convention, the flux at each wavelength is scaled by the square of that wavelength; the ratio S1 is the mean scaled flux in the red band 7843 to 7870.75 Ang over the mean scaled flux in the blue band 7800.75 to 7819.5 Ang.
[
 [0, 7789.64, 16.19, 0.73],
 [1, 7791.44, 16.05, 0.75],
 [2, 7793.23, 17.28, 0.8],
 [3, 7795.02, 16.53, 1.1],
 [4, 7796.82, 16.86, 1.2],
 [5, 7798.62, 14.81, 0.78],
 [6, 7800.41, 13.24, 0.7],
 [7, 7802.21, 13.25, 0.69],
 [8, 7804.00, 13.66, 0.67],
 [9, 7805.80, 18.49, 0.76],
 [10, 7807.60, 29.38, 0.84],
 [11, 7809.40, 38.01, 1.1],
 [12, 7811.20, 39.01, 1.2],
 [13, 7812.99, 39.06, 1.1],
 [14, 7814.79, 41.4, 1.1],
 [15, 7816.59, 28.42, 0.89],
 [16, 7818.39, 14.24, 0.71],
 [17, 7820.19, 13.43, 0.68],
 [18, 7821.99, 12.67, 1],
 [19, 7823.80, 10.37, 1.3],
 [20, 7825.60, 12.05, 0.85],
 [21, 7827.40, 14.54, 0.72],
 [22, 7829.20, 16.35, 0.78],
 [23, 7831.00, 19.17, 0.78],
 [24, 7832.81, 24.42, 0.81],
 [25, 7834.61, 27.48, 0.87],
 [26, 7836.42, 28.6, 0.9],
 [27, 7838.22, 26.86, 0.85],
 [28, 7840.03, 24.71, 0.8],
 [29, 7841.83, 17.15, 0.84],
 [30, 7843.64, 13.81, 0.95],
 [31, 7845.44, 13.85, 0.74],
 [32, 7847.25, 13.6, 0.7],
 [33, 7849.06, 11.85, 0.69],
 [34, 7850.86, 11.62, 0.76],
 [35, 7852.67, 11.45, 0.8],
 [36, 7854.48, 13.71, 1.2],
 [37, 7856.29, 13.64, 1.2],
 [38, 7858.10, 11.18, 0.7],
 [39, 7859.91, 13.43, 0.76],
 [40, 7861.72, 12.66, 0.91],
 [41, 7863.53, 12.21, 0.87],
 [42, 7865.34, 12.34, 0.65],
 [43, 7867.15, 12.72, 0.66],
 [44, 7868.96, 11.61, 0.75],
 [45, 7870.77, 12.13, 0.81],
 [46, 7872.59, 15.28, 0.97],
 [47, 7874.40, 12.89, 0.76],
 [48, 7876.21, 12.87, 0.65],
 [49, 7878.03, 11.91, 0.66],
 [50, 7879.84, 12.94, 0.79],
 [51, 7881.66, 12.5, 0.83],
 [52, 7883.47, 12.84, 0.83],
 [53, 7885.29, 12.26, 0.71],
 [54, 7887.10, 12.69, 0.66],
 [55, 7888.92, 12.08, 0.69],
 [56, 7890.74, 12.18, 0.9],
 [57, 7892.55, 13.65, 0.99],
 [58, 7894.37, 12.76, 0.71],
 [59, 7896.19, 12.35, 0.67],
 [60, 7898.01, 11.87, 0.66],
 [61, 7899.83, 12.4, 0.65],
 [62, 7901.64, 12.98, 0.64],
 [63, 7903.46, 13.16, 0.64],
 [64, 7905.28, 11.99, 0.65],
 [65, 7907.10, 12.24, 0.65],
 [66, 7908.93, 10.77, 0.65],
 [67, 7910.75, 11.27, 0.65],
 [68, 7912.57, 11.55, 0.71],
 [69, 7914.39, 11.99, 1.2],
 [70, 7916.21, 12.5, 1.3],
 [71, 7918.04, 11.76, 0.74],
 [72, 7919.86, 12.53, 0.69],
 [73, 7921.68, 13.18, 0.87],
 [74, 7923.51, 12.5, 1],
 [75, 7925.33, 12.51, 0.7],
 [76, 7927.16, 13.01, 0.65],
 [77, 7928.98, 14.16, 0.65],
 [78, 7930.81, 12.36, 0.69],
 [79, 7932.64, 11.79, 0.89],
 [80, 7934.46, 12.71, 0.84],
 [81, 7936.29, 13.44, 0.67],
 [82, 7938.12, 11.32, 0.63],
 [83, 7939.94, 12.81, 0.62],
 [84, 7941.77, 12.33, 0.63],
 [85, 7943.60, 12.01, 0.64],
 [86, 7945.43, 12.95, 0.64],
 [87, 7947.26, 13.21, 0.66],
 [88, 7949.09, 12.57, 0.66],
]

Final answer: 0.47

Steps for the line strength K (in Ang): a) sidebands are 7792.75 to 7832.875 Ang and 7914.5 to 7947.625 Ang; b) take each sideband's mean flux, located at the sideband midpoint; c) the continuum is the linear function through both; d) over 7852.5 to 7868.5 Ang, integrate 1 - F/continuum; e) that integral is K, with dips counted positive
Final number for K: 4.4 Ang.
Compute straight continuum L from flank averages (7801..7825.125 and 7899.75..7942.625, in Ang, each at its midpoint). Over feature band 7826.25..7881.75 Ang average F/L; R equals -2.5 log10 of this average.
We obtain 0.25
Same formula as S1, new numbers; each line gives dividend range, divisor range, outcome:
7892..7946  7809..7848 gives 0.58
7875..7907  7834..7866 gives 0.79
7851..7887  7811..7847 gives 0.60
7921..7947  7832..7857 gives 0.72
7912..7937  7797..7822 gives 0.55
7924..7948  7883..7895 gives 1.01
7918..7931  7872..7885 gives 1.00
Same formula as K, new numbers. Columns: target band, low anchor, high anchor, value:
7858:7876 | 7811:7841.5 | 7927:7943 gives 5.9 Ang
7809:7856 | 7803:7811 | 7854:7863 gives -1.5 Ang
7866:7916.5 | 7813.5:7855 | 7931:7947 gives 9.2 Ang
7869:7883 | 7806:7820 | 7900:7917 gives 4.3 Ang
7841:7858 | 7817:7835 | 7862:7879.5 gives 1.4 Ang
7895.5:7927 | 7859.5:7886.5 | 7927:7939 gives 1.1 Ang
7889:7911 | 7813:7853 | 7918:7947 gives 3.6 Ang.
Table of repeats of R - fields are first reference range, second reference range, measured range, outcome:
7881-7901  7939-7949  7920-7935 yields -0.01 mag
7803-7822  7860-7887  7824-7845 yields 0.08 mag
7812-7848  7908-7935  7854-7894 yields 0.29 mag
